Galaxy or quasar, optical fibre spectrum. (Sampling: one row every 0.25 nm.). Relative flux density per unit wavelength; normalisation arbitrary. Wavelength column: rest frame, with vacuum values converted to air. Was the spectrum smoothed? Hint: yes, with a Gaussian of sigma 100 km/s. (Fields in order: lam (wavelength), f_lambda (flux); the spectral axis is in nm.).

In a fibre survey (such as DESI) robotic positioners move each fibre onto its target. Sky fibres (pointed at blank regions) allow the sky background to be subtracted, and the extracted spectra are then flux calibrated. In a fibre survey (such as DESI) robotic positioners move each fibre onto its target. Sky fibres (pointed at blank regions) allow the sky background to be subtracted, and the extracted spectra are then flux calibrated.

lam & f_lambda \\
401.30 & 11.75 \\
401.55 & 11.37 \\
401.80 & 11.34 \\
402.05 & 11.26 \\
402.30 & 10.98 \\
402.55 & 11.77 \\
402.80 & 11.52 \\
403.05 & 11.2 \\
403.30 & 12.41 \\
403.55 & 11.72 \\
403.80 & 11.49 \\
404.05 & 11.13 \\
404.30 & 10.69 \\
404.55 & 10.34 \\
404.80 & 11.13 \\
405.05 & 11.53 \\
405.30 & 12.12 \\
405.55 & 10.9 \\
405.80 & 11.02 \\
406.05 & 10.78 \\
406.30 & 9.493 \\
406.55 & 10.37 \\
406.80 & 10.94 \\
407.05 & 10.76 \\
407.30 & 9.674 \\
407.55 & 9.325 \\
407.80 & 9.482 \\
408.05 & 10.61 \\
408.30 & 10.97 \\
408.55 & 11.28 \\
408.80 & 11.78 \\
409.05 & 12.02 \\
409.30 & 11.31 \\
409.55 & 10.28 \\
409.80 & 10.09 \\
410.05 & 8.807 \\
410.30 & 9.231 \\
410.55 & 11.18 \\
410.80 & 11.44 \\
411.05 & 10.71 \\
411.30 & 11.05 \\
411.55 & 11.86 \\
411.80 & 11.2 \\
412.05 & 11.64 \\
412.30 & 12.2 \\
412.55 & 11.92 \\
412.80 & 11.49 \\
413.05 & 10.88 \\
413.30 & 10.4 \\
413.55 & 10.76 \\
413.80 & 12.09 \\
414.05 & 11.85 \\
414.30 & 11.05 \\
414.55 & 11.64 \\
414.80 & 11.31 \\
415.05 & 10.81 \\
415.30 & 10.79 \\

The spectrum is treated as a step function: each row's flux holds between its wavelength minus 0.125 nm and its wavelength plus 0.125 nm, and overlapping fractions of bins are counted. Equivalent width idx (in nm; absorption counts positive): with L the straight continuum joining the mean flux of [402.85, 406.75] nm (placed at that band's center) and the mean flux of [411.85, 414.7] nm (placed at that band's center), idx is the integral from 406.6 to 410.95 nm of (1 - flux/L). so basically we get 0.28 nm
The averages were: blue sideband 11.1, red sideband 11.4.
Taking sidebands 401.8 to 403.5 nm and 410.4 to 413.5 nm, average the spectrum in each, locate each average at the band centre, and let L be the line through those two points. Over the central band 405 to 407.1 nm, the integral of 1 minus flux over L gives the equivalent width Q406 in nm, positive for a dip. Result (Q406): 0.11 nm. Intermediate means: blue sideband 11.5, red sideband 11.3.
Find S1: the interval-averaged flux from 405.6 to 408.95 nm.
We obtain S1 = 10.5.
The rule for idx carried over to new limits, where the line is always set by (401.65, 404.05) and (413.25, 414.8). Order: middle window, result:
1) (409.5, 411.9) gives 0.169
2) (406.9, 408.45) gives 0.171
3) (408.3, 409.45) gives -0.009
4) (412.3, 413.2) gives -0.012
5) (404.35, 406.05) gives 0.051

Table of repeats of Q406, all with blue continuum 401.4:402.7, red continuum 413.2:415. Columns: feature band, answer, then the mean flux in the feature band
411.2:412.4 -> -0.03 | 11.6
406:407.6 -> 0.16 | 10.2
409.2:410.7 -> 0.15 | 10.2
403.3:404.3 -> -0.01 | 11.5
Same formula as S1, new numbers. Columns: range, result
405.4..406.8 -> 10.6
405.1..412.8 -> 10.8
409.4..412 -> 10.6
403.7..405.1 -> 11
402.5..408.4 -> 10.9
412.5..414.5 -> 11.3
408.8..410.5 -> 10.4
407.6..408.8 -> 10.6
